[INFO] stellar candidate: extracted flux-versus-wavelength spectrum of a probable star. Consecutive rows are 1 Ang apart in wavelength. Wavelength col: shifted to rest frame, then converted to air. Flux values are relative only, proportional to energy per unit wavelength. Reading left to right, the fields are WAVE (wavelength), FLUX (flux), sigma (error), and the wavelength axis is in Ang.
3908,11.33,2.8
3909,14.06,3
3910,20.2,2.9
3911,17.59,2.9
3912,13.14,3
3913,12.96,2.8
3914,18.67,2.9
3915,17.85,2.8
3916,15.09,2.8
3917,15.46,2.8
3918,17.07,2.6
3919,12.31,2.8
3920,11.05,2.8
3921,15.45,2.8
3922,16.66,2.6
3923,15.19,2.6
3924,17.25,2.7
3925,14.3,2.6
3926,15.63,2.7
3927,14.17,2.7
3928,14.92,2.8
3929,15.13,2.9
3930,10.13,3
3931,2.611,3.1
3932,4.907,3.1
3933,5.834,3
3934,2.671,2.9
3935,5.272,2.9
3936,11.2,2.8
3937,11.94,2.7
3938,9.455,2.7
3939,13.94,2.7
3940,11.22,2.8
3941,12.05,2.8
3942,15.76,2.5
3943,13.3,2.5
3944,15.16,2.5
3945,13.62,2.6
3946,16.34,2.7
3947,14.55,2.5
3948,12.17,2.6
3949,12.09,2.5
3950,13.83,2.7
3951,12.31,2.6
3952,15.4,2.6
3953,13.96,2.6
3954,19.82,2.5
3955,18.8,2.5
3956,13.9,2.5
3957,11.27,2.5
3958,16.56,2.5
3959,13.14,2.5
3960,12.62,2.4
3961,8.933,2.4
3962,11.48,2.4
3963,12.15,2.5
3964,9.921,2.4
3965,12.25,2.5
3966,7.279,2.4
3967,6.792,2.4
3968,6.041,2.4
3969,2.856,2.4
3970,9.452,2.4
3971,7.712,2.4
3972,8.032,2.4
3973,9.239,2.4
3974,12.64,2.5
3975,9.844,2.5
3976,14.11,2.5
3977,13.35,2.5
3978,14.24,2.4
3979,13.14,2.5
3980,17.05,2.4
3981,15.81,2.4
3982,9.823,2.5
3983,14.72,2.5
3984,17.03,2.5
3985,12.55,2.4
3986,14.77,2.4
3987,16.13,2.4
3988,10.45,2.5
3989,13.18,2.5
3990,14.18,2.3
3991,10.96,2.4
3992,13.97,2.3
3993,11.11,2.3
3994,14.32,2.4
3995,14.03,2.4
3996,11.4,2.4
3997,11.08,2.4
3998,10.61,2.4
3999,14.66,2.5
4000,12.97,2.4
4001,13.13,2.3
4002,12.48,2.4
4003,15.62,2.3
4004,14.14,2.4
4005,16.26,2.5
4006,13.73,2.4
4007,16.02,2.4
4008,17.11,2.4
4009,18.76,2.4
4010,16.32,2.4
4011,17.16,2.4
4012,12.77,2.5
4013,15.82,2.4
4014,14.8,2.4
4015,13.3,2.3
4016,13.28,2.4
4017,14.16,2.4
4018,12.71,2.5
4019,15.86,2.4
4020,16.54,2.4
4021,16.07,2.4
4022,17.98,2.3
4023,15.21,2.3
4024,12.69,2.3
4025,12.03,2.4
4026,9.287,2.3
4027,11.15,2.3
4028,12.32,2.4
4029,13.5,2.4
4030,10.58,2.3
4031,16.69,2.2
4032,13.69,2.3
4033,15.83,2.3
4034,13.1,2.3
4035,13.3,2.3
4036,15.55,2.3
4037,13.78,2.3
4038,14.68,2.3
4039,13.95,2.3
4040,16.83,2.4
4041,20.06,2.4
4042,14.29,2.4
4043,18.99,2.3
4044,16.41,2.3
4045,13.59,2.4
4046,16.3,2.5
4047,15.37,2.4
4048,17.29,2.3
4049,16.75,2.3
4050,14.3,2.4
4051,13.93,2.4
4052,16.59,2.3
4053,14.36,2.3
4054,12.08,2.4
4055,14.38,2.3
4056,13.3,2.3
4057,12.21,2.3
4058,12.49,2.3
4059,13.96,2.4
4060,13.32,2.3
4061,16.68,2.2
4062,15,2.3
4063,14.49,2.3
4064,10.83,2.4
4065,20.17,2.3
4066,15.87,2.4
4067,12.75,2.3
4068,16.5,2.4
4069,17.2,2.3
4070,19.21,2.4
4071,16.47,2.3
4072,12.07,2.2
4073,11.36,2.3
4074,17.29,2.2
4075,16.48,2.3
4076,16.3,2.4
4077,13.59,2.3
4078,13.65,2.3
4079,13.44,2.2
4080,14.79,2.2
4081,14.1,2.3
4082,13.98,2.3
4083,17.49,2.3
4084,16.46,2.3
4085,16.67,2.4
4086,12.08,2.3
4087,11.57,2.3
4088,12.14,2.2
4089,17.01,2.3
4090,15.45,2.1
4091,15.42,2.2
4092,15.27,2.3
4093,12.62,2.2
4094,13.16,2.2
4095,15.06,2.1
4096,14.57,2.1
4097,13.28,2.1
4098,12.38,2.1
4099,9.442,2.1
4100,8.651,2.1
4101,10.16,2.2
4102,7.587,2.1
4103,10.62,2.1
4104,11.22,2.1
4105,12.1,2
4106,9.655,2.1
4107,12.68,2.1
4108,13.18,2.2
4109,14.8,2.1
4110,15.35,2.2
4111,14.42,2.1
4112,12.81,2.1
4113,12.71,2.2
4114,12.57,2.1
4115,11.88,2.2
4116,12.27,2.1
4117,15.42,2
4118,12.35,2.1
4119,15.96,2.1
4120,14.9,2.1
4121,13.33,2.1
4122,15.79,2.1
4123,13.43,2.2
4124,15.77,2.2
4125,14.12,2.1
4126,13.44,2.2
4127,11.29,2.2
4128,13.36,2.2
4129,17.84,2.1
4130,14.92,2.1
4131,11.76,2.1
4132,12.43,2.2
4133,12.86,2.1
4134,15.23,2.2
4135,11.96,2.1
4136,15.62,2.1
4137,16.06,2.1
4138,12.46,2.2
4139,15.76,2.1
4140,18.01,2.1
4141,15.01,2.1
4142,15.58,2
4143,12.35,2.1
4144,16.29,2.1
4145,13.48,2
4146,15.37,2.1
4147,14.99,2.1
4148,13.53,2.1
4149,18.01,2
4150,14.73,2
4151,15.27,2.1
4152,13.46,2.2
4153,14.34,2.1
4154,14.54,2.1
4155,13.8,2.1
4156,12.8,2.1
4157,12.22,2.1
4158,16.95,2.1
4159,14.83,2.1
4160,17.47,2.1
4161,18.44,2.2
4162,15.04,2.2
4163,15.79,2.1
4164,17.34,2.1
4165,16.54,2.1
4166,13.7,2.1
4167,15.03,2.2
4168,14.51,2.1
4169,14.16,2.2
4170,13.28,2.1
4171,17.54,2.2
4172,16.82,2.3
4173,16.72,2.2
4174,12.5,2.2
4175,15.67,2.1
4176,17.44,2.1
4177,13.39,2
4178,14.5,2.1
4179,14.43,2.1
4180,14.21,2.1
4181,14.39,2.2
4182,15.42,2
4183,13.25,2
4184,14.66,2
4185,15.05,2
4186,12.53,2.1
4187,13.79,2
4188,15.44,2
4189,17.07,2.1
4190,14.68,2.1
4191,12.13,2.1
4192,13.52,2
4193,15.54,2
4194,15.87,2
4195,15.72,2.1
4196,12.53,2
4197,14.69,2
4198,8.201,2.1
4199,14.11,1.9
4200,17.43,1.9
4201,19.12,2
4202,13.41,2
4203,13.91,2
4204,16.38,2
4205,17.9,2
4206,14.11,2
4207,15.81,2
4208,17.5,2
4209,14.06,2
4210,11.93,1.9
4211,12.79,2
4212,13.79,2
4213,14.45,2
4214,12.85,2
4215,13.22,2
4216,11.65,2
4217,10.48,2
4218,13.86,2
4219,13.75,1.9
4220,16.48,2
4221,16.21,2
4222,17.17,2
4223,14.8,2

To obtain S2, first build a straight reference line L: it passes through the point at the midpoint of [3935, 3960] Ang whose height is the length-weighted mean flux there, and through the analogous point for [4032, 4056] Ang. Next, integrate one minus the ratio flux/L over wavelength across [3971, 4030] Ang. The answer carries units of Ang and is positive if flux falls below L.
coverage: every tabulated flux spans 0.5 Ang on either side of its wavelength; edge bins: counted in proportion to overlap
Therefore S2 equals 3.5 Ang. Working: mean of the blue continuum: 13.6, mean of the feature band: 13.6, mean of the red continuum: 15.2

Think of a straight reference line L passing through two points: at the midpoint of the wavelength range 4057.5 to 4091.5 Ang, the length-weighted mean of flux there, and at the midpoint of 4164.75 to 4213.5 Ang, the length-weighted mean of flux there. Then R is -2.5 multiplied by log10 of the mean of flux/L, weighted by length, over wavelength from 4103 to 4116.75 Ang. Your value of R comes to 0.17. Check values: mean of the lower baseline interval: 14.9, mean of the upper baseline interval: 14.7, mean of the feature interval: 12.7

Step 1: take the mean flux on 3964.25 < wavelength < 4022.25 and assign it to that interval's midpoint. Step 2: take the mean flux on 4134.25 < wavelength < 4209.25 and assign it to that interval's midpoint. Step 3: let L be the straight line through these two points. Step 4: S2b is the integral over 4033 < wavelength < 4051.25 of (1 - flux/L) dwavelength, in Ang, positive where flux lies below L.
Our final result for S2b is -2.5 Ang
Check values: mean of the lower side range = 13.1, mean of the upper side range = 14.9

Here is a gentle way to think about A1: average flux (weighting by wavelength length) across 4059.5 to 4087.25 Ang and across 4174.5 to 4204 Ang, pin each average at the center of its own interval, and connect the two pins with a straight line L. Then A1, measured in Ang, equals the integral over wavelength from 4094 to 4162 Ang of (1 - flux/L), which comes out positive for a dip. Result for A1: 4.6 Ang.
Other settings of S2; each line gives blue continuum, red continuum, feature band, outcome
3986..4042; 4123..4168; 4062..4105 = 1.3 Ang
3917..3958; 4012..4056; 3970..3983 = 1.4 Ang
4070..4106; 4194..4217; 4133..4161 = -1.8 Ang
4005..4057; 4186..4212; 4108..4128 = 1.2 Ang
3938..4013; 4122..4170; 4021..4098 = -4.3 Ang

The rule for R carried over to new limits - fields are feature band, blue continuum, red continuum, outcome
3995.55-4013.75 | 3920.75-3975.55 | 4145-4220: -0.159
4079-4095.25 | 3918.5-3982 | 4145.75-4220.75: -0.072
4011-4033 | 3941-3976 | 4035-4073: 0.010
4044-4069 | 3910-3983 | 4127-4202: -0.085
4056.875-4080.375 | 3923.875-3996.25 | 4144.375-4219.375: -0.115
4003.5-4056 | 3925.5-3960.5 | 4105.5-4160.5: -0.122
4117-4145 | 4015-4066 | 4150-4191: 0.034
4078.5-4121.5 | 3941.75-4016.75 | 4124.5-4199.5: 0.067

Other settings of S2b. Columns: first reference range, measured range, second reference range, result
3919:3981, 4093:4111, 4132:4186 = 2.6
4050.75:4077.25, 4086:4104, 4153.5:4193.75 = 2.8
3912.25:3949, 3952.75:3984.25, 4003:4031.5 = 3.7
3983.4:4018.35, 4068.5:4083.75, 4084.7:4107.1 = -2.8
